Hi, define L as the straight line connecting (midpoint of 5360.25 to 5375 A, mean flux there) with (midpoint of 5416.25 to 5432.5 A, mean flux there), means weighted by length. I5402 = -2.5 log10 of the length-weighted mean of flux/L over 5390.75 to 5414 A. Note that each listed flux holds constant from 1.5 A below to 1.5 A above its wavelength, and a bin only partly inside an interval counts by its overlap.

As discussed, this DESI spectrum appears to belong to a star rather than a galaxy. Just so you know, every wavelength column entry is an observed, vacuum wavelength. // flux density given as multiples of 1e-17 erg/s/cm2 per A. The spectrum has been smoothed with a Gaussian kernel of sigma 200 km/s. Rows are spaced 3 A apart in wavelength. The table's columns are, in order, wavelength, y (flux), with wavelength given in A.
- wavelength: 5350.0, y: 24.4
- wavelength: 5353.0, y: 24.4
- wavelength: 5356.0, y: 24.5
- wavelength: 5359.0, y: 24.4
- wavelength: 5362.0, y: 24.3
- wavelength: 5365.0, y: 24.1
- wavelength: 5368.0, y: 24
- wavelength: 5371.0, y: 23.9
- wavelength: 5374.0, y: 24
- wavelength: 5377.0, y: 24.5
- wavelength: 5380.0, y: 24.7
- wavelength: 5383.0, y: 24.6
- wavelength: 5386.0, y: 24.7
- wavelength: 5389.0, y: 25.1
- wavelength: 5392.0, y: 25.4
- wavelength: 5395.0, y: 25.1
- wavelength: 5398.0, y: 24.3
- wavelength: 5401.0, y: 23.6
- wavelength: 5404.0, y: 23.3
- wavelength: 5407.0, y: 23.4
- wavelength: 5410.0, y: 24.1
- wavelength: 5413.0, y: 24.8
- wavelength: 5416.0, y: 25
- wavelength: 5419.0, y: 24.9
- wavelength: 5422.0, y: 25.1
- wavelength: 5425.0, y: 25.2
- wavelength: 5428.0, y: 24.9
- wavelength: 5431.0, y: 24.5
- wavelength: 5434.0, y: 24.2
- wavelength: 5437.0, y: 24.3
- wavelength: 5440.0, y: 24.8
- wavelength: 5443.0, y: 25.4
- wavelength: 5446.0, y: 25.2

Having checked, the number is 0.02 mag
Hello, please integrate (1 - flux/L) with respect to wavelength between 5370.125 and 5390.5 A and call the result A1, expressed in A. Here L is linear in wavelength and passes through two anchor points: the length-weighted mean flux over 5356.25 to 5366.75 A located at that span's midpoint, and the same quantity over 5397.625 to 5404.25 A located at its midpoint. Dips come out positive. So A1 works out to -0.4 A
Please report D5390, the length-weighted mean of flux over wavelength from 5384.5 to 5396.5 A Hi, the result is 25.1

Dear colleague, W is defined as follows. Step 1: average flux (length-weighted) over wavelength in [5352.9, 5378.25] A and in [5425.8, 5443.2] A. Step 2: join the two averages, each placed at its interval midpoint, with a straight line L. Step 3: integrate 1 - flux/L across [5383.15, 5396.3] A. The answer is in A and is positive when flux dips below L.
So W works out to -0.4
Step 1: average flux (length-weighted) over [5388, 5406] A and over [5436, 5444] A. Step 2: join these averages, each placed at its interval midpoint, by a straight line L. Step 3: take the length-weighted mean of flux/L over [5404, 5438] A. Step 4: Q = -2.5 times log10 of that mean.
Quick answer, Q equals 0.005 mag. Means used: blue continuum 24.4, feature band 24.5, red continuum 24.8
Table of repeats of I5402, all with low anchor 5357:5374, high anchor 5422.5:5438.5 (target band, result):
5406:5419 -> 0.00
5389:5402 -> -0.01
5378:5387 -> -0.02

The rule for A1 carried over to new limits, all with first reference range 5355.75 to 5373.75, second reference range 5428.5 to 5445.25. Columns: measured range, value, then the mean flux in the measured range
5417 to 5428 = -0.21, 25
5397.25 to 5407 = 0.32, 23.6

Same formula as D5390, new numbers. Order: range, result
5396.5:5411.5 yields 23.7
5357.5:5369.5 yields 24.2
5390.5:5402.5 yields 24.6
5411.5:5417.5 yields 24.9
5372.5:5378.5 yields 24.2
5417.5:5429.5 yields 25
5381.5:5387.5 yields 24.7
